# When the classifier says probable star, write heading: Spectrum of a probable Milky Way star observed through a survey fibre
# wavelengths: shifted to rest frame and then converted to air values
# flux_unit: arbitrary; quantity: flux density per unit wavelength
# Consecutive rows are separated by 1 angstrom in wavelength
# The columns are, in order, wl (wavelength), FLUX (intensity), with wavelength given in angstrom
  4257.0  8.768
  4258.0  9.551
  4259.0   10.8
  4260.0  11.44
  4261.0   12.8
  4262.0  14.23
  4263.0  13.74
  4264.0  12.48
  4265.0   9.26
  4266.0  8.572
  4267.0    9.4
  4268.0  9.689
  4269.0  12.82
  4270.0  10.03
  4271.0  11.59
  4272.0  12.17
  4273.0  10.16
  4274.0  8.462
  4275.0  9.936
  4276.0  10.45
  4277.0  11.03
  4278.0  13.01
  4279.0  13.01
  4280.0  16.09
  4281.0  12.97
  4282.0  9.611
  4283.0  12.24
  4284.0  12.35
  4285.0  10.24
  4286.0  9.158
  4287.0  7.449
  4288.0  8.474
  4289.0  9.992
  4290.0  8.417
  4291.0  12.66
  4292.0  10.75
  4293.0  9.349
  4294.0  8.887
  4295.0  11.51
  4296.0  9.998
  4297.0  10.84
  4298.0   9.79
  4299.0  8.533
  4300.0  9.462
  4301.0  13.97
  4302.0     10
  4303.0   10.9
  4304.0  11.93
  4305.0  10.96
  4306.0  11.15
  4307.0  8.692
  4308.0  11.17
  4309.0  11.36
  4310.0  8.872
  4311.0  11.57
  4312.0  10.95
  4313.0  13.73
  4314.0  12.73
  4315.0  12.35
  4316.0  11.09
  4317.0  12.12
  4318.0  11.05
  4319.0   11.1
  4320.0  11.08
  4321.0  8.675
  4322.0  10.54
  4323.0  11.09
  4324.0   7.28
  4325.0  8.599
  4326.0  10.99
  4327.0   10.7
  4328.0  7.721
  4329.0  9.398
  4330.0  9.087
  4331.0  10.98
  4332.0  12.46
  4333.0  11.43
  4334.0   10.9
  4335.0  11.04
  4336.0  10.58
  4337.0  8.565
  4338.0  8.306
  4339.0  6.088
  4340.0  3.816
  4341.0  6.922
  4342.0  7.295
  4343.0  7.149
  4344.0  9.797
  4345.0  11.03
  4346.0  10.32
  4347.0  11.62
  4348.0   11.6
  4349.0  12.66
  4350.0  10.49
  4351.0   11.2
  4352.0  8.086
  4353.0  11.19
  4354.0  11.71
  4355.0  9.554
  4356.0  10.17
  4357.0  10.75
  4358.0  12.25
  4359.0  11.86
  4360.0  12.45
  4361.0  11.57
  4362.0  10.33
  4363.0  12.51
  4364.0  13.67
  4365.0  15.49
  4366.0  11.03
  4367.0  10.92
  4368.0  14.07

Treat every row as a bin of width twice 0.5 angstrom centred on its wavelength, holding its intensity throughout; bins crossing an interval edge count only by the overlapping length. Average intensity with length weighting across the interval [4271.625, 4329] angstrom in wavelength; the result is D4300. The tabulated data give 10.7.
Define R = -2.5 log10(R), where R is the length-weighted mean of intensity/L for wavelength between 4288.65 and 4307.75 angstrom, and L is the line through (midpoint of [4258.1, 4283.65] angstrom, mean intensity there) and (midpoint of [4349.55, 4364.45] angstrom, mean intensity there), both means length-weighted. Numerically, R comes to 0.09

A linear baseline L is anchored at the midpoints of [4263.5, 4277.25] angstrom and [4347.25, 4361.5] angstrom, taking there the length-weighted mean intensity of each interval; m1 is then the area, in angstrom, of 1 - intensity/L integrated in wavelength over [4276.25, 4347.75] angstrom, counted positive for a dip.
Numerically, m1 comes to 2.6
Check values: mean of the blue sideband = 10.4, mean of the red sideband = 11.1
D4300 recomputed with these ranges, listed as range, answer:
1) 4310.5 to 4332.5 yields 10.7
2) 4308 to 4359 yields 10.2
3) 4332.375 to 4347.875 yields 9.08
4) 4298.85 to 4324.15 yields 10.9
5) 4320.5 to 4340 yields 9.56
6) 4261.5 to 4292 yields 11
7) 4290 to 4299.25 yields 10.2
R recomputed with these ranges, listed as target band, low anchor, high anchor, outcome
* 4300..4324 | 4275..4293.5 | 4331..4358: -0.06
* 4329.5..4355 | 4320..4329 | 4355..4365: 0.10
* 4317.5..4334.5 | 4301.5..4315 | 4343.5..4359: 0.09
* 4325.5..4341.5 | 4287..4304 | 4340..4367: 0.14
